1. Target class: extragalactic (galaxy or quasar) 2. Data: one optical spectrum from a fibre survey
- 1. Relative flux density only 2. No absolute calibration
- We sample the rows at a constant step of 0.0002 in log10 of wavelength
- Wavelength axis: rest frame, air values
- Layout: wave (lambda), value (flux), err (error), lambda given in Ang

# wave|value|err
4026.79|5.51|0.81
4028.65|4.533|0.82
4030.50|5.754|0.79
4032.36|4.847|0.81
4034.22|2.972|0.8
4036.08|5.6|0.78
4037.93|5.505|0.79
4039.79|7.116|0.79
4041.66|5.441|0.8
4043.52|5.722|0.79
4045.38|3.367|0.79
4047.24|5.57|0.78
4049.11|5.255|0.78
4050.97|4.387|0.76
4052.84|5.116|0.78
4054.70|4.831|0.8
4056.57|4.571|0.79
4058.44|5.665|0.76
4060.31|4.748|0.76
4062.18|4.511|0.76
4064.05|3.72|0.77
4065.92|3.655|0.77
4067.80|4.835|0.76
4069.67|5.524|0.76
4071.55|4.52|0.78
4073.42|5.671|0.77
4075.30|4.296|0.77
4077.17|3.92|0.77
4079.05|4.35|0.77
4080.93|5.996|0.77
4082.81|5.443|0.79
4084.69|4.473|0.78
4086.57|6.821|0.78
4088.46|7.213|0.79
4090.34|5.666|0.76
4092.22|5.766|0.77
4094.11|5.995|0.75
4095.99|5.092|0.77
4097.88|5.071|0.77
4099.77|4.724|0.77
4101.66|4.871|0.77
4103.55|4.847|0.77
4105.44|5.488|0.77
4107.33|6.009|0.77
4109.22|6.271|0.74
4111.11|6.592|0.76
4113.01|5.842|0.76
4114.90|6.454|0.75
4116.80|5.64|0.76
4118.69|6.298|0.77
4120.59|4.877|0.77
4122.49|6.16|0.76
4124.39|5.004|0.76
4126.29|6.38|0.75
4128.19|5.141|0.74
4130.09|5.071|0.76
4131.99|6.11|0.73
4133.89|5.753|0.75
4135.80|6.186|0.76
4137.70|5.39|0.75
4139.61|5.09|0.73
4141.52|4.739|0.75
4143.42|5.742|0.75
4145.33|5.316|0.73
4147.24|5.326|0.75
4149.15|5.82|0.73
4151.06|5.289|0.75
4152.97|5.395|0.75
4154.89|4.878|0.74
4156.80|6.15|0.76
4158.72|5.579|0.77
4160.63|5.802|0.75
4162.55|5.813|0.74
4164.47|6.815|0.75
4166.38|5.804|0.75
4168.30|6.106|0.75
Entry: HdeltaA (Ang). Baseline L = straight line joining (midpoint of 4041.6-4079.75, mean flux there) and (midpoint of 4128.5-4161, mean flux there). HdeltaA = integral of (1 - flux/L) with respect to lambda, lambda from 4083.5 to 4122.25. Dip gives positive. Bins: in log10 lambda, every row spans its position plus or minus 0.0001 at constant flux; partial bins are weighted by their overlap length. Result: -4.49 Ang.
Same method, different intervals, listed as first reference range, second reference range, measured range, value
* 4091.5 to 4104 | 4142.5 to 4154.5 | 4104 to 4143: -2.87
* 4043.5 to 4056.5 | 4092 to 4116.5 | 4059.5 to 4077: 1.75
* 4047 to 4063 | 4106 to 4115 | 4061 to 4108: 3.96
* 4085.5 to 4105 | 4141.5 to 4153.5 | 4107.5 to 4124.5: -1.31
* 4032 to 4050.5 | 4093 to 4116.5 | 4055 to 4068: 1.85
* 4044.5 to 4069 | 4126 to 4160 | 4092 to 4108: -0.66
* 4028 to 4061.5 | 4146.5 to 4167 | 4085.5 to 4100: -1.37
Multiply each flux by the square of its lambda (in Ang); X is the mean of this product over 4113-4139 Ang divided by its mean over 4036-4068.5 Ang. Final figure 1.2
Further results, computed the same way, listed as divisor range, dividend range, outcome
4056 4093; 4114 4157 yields 1.13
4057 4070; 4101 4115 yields 1.28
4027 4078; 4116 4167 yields 1.20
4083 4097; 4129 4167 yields 0.99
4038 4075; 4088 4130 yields 1.17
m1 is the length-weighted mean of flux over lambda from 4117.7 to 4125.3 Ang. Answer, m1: 5.59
